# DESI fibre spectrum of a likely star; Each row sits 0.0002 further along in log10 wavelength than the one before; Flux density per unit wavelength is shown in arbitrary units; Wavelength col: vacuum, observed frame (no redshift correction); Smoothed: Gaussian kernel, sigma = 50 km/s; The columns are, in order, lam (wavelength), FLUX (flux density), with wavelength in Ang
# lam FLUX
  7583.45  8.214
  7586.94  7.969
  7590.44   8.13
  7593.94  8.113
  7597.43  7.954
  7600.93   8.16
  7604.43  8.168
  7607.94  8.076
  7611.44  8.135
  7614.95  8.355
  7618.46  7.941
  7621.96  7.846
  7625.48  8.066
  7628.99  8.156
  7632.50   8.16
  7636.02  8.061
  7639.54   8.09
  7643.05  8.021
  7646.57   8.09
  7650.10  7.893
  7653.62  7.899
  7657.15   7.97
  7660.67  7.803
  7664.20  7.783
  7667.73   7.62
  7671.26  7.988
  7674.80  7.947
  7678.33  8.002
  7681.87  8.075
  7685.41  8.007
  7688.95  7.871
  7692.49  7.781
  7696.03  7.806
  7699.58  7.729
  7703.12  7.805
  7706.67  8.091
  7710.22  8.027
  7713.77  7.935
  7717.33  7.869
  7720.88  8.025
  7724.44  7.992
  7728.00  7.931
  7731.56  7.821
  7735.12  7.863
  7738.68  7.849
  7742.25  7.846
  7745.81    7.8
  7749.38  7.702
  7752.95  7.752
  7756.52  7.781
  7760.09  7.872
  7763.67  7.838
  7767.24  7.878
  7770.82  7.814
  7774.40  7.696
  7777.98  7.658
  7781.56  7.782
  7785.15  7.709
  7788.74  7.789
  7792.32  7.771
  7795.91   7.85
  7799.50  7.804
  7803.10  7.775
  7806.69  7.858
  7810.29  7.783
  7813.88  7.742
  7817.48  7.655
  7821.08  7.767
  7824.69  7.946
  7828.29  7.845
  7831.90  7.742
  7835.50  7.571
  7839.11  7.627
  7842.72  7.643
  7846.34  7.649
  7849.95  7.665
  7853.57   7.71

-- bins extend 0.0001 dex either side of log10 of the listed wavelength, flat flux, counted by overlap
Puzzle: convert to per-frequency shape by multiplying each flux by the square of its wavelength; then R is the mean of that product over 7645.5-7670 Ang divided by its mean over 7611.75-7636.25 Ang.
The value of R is 0.98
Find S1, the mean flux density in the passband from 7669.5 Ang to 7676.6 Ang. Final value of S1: 7.97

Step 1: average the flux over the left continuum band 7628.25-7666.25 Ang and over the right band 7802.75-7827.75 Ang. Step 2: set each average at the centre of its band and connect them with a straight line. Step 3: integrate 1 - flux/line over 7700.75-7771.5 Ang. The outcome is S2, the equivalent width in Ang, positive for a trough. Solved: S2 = 0.10 Ang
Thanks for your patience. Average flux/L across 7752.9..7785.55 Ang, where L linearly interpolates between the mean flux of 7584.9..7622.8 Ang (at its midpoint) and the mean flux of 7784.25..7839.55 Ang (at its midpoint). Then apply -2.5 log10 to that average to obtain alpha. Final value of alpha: 0.01 mag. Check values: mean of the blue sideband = 8.08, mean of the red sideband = 7.77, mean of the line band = 7.78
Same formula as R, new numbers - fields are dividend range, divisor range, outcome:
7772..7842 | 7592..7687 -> 1.01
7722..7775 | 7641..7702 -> 1.01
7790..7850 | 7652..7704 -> 1.02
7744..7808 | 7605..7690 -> 1.01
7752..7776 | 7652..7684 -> 1.01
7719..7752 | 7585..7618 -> 1.00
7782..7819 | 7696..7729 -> 1.00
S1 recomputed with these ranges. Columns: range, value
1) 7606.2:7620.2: 8.13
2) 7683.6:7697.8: 7.87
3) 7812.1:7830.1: 7.79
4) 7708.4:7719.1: 7.94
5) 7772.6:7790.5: 7.72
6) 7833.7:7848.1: 7.62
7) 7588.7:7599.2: 8.07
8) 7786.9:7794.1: 7.78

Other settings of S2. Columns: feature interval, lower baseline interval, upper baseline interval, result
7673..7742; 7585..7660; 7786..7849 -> 0.1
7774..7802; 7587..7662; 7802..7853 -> 0.1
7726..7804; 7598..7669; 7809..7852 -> 0.2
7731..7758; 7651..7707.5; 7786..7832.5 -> 0.1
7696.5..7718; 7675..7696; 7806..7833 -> 0.0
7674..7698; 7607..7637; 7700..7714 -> 0.2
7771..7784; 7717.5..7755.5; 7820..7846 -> 0.1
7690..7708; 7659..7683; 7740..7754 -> 0.0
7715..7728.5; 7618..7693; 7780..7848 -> -0.1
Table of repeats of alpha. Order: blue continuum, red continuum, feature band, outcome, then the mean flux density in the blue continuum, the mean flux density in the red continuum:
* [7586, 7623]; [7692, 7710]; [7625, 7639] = -0.01 mag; 8.08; 7.86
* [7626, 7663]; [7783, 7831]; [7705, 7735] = -0.01 mag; 8.01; 7.79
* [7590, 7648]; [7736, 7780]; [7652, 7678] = 0.02 mag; 8.09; 7.79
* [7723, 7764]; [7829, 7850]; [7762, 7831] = -0.01 mag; 7.84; 7.66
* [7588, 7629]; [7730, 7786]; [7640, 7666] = 0.01 mag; 8.09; 7.79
